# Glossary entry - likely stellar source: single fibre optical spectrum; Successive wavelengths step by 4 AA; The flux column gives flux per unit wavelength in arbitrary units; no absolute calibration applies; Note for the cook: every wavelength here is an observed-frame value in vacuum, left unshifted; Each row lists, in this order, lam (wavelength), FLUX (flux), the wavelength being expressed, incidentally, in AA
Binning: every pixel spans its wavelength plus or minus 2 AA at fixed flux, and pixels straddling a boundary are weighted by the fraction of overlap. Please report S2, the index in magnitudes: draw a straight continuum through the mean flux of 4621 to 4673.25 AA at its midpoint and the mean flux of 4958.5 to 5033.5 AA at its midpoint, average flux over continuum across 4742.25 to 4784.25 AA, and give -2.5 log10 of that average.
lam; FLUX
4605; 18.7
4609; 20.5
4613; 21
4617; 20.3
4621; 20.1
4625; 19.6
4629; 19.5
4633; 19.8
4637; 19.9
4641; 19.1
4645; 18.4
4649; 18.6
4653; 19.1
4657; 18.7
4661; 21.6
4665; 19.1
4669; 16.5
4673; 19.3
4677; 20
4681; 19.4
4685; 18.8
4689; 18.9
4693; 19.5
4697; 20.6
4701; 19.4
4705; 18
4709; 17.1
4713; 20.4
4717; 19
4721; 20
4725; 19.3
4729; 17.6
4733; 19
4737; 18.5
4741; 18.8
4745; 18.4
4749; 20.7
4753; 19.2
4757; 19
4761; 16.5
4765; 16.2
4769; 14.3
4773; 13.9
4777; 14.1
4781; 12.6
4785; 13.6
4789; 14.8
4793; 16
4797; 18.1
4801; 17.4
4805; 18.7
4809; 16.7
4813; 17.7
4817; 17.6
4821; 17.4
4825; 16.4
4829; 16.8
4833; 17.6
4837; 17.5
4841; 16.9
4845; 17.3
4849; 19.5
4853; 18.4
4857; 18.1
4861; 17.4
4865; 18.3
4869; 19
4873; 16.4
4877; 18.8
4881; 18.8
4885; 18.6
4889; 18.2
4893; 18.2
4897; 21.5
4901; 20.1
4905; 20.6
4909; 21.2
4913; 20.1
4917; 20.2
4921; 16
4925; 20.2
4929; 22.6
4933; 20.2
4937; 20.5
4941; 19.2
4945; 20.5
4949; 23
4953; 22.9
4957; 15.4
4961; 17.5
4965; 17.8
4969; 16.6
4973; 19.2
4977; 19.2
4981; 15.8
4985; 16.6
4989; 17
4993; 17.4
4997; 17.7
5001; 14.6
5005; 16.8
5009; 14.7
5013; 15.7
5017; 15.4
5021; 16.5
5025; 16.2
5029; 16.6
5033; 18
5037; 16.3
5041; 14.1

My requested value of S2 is 0.122 mag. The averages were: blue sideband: 19.2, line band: 16.4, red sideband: 16.8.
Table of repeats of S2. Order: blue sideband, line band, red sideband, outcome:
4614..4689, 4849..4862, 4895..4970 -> 0.08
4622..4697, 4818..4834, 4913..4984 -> 0.13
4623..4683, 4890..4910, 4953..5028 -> -0.16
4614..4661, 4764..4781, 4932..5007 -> 0.31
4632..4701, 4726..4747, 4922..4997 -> 0.04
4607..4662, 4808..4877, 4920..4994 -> 0.09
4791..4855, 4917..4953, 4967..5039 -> -0.20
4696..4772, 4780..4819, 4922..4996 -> 0.13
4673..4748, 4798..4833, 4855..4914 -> 0.10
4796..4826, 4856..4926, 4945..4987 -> -0.06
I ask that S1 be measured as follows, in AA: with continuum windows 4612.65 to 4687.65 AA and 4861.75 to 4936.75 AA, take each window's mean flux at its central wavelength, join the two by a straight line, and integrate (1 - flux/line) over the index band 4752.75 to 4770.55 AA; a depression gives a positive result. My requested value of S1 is 2.3 AA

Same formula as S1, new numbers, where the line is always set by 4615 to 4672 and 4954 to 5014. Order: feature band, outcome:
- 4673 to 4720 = -0.7 AA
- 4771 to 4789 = 4.6 AA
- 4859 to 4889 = -0.8 AA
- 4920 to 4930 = -1.3 AA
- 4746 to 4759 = -0.7 AA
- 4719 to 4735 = -0.2 AA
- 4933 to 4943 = -1.6 AA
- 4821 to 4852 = 0.9 AA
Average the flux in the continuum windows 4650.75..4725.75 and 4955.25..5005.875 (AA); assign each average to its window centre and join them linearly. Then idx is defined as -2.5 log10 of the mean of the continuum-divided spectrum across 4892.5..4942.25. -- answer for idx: -0.15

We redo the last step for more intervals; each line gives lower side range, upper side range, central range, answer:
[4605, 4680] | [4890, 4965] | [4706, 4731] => 0.04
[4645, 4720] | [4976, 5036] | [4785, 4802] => 0.13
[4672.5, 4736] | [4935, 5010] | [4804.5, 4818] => 0.07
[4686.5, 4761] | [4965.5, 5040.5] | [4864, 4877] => -0.01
